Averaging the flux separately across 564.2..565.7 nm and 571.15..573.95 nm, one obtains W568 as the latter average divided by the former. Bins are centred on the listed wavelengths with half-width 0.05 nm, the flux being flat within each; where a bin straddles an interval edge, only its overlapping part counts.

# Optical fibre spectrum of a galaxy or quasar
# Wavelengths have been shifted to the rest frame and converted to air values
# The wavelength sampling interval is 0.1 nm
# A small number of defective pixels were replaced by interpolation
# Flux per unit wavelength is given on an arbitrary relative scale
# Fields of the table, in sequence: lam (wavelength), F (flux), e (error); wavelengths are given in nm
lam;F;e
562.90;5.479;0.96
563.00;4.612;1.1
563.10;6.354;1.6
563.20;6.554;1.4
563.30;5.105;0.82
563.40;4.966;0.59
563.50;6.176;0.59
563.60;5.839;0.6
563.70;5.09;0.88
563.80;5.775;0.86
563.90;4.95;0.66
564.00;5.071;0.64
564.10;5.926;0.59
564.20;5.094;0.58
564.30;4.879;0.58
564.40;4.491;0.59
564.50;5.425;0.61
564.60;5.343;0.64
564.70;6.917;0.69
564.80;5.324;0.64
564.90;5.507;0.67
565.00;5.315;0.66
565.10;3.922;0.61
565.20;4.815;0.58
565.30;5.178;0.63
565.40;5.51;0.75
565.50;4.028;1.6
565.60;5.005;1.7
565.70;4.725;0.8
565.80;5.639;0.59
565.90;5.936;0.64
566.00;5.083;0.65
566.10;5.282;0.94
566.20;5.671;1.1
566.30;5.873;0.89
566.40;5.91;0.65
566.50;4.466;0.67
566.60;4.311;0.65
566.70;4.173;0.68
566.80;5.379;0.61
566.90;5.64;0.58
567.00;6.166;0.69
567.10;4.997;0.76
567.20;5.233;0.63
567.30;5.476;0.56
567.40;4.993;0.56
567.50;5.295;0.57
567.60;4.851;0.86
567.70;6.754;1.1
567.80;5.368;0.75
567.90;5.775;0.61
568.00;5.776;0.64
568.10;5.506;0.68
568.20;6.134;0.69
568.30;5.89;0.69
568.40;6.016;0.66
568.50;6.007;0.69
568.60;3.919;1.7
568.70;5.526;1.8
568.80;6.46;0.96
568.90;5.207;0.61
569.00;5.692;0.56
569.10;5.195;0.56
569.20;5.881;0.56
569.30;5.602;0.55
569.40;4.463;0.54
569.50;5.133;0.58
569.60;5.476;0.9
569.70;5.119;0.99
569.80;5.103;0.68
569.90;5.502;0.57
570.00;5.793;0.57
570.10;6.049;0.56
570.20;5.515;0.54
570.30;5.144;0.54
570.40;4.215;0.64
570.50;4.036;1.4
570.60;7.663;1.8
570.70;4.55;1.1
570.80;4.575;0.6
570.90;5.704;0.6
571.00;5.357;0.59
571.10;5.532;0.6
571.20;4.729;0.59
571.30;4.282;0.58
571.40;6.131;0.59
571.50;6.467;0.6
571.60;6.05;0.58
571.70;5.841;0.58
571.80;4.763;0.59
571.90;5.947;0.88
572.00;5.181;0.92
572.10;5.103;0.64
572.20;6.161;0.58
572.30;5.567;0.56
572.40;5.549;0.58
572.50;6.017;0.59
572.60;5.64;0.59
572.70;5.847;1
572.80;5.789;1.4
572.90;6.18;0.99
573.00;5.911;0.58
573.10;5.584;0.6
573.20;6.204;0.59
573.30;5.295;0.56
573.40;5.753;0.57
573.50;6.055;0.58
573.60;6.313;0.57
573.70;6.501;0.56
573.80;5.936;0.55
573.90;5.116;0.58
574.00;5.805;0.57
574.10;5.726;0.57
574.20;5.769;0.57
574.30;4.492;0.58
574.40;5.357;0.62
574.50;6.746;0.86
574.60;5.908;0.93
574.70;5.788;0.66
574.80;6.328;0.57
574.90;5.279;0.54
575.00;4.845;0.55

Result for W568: 1.12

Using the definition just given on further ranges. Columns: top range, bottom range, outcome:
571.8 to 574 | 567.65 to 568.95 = 1.01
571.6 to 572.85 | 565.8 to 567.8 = 1.05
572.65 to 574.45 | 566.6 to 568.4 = 1.05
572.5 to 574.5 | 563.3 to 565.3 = 1.09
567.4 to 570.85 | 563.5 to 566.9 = 1.04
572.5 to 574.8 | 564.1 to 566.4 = 1.11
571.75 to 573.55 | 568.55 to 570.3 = 1.06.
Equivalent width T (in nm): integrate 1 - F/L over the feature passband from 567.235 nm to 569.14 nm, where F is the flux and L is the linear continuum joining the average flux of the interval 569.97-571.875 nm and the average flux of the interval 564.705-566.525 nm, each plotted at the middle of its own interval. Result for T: -0.09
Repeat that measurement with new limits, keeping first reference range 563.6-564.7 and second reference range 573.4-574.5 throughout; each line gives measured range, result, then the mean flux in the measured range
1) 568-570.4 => 0.03 nm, 5.47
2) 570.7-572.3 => 0.06 nm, 5.43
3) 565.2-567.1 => 0.07 nm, 5.2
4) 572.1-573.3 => -0.02 nm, 5.8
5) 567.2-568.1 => -0.01 nm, 5.52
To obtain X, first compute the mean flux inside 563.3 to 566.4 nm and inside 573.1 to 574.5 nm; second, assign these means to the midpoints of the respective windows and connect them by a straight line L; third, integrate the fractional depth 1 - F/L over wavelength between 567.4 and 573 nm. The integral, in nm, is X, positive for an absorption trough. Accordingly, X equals 0.06 nm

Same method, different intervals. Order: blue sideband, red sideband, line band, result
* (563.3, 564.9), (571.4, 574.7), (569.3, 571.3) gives 0.15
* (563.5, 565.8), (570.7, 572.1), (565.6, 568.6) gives -0.08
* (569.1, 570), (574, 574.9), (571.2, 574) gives -0.08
